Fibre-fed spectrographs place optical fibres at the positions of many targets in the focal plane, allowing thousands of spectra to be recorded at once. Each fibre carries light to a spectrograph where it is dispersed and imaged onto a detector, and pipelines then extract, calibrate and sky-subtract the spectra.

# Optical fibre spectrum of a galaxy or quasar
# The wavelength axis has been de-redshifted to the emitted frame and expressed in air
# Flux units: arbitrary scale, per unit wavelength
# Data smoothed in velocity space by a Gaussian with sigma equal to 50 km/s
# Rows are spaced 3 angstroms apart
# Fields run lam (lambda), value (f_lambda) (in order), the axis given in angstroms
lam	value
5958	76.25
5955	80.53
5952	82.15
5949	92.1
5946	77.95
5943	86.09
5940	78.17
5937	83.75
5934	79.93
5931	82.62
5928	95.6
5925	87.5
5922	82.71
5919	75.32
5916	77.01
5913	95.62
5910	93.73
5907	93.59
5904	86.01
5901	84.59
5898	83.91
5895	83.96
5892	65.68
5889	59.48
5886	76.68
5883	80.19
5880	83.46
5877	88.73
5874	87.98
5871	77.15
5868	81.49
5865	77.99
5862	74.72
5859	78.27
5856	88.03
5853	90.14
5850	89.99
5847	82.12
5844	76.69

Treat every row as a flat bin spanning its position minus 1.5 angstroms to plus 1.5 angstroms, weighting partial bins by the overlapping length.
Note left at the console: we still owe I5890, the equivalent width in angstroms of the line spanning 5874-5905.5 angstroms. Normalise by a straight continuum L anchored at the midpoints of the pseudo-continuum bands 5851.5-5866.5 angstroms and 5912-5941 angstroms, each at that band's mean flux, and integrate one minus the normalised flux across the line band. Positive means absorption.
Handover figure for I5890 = 1.1 angstroms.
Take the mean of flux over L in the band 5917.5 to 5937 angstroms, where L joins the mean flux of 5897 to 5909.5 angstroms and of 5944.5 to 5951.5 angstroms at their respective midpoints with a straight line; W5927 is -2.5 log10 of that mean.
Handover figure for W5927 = 0.03 mag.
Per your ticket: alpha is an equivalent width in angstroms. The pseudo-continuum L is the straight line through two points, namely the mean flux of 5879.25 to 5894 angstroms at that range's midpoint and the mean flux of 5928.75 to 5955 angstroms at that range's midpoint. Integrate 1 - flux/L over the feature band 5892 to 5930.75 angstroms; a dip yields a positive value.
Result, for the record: -4.1 angstroms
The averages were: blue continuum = 72.9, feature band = 85.7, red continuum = 83.1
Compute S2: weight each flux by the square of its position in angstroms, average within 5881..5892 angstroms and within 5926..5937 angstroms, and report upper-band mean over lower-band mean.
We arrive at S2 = 1.21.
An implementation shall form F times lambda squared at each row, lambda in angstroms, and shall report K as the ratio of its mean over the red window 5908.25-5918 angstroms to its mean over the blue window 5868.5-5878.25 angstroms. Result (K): 1.06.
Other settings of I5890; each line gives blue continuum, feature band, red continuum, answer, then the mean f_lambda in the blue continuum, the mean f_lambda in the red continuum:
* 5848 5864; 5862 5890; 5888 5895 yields -1.8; 84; 67.4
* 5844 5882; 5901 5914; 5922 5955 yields -1.2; 83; 84.3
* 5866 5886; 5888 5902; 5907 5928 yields 1.4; 82.6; 86.6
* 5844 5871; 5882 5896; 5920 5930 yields 2.0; 82.2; 87.6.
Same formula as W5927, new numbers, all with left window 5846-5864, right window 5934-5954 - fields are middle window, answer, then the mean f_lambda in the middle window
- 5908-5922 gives -0.03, 85.4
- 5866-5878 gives 0.00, 83.4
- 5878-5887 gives 0.04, 80.8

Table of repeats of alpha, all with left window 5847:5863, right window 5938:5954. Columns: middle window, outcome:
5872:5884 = -0.1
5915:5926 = 0.4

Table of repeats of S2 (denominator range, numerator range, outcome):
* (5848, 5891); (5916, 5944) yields 1.05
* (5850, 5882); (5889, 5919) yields 1.01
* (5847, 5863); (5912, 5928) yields 1.02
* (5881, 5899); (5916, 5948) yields 1.12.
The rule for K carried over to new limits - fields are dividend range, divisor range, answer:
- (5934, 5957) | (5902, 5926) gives 0.97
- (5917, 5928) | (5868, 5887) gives 1.03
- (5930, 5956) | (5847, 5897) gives 1.05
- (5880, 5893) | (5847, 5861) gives 0.85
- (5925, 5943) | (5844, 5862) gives 1.03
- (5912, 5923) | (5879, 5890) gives 1.10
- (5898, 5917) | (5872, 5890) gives 1.12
